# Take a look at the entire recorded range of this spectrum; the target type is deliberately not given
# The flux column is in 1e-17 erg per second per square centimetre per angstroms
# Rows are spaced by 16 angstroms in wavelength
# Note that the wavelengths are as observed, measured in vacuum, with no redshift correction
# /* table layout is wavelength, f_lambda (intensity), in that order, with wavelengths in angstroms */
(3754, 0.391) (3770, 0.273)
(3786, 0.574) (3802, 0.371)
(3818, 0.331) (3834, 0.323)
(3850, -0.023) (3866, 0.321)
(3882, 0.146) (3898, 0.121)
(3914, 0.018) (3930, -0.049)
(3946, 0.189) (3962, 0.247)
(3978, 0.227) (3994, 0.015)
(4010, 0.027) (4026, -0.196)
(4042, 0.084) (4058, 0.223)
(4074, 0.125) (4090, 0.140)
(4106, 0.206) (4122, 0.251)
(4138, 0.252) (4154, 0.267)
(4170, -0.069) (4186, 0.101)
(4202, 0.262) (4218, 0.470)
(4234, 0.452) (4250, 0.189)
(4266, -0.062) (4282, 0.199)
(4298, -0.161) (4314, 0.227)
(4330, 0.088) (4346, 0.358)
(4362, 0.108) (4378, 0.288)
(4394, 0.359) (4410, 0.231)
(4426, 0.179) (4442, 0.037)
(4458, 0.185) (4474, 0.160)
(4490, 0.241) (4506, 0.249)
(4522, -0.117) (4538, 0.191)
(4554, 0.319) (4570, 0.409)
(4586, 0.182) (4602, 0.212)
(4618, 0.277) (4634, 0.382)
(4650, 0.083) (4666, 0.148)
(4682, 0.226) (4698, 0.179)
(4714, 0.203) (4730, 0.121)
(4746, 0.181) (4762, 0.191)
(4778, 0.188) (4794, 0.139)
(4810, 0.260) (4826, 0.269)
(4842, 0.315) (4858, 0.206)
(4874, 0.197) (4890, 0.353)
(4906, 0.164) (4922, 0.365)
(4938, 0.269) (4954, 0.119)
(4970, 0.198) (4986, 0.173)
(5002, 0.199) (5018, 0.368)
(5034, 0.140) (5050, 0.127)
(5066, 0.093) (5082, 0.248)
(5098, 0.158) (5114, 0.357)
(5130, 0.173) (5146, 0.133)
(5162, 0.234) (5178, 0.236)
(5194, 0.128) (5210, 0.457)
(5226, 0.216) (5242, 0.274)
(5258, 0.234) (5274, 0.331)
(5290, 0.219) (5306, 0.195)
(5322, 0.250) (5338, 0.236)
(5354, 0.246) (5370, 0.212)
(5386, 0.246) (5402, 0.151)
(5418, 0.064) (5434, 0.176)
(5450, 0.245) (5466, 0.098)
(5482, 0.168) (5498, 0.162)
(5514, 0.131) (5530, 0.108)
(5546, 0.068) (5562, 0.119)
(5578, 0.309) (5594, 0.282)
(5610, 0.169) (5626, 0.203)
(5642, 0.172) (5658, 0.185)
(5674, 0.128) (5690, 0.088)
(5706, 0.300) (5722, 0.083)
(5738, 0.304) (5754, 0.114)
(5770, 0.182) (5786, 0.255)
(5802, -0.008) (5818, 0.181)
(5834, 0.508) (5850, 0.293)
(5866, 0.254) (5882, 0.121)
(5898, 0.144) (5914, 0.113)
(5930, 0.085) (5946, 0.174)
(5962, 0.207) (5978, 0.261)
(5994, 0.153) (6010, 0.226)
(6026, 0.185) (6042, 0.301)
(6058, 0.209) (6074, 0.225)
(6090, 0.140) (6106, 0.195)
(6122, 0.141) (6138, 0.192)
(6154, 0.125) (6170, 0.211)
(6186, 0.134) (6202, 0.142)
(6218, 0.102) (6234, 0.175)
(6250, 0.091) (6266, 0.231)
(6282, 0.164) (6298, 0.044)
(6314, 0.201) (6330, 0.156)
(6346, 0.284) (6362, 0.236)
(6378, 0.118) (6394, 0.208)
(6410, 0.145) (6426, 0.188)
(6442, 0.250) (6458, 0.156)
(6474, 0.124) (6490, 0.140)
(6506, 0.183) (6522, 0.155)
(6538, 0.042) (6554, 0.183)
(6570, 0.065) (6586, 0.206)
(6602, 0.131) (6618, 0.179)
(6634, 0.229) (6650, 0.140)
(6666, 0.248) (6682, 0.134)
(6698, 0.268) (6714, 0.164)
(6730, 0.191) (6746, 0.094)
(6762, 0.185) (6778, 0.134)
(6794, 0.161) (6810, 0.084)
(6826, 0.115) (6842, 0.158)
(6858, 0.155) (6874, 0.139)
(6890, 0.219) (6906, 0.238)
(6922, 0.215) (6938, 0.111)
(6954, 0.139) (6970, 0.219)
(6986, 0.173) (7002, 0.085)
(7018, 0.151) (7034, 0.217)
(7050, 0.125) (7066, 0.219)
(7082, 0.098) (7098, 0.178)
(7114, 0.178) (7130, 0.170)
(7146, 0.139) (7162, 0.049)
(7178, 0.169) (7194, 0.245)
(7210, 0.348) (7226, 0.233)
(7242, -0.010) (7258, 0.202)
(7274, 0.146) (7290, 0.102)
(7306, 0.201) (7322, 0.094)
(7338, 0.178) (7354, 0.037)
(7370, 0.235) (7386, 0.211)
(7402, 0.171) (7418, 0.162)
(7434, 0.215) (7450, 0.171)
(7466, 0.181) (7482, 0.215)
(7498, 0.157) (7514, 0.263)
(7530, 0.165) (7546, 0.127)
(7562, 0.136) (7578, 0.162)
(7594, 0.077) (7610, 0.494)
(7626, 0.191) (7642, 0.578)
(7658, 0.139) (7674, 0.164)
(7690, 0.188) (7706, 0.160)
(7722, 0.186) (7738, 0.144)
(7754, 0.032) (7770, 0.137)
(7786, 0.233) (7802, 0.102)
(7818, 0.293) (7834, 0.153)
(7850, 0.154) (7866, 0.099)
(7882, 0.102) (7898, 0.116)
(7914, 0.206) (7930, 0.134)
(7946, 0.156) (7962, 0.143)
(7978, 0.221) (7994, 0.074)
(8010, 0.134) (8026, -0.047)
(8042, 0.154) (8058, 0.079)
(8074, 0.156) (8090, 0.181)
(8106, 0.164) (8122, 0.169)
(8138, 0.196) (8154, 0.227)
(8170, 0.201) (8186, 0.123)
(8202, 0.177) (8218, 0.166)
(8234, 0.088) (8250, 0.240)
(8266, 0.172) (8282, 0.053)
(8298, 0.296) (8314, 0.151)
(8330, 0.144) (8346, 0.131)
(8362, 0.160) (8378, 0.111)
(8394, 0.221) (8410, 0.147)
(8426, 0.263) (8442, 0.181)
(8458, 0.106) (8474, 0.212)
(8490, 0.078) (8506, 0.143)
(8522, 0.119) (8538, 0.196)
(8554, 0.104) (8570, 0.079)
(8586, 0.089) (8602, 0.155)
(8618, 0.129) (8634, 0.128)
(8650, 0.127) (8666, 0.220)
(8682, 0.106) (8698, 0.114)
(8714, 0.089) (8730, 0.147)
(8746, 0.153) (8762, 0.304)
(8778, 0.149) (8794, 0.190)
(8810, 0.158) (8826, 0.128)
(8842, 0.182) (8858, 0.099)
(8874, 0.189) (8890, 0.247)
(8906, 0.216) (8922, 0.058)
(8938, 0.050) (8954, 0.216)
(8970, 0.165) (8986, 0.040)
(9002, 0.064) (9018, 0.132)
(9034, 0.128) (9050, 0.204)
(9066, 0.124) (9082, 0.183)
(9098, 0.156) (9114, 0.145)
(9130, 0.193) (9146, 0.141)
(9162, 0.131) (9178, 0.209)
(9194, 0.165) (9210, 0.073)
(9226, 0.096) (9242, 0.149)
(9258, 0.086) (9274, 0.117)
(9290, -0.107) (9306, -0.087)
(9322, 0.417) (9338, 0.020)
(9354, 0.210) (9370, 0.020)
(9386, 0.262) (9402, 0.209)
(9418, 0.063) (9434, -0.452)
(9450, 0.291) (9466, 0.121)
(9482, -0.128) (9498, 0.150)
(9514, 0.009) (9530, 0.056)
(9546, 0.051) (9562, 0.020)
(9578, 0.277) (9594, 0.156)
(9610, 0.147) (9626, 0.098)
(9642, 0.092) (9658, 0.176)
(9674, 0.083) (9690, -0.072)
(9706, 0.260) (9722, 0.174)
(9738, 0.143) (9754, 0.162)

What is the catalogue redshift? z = 0.165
